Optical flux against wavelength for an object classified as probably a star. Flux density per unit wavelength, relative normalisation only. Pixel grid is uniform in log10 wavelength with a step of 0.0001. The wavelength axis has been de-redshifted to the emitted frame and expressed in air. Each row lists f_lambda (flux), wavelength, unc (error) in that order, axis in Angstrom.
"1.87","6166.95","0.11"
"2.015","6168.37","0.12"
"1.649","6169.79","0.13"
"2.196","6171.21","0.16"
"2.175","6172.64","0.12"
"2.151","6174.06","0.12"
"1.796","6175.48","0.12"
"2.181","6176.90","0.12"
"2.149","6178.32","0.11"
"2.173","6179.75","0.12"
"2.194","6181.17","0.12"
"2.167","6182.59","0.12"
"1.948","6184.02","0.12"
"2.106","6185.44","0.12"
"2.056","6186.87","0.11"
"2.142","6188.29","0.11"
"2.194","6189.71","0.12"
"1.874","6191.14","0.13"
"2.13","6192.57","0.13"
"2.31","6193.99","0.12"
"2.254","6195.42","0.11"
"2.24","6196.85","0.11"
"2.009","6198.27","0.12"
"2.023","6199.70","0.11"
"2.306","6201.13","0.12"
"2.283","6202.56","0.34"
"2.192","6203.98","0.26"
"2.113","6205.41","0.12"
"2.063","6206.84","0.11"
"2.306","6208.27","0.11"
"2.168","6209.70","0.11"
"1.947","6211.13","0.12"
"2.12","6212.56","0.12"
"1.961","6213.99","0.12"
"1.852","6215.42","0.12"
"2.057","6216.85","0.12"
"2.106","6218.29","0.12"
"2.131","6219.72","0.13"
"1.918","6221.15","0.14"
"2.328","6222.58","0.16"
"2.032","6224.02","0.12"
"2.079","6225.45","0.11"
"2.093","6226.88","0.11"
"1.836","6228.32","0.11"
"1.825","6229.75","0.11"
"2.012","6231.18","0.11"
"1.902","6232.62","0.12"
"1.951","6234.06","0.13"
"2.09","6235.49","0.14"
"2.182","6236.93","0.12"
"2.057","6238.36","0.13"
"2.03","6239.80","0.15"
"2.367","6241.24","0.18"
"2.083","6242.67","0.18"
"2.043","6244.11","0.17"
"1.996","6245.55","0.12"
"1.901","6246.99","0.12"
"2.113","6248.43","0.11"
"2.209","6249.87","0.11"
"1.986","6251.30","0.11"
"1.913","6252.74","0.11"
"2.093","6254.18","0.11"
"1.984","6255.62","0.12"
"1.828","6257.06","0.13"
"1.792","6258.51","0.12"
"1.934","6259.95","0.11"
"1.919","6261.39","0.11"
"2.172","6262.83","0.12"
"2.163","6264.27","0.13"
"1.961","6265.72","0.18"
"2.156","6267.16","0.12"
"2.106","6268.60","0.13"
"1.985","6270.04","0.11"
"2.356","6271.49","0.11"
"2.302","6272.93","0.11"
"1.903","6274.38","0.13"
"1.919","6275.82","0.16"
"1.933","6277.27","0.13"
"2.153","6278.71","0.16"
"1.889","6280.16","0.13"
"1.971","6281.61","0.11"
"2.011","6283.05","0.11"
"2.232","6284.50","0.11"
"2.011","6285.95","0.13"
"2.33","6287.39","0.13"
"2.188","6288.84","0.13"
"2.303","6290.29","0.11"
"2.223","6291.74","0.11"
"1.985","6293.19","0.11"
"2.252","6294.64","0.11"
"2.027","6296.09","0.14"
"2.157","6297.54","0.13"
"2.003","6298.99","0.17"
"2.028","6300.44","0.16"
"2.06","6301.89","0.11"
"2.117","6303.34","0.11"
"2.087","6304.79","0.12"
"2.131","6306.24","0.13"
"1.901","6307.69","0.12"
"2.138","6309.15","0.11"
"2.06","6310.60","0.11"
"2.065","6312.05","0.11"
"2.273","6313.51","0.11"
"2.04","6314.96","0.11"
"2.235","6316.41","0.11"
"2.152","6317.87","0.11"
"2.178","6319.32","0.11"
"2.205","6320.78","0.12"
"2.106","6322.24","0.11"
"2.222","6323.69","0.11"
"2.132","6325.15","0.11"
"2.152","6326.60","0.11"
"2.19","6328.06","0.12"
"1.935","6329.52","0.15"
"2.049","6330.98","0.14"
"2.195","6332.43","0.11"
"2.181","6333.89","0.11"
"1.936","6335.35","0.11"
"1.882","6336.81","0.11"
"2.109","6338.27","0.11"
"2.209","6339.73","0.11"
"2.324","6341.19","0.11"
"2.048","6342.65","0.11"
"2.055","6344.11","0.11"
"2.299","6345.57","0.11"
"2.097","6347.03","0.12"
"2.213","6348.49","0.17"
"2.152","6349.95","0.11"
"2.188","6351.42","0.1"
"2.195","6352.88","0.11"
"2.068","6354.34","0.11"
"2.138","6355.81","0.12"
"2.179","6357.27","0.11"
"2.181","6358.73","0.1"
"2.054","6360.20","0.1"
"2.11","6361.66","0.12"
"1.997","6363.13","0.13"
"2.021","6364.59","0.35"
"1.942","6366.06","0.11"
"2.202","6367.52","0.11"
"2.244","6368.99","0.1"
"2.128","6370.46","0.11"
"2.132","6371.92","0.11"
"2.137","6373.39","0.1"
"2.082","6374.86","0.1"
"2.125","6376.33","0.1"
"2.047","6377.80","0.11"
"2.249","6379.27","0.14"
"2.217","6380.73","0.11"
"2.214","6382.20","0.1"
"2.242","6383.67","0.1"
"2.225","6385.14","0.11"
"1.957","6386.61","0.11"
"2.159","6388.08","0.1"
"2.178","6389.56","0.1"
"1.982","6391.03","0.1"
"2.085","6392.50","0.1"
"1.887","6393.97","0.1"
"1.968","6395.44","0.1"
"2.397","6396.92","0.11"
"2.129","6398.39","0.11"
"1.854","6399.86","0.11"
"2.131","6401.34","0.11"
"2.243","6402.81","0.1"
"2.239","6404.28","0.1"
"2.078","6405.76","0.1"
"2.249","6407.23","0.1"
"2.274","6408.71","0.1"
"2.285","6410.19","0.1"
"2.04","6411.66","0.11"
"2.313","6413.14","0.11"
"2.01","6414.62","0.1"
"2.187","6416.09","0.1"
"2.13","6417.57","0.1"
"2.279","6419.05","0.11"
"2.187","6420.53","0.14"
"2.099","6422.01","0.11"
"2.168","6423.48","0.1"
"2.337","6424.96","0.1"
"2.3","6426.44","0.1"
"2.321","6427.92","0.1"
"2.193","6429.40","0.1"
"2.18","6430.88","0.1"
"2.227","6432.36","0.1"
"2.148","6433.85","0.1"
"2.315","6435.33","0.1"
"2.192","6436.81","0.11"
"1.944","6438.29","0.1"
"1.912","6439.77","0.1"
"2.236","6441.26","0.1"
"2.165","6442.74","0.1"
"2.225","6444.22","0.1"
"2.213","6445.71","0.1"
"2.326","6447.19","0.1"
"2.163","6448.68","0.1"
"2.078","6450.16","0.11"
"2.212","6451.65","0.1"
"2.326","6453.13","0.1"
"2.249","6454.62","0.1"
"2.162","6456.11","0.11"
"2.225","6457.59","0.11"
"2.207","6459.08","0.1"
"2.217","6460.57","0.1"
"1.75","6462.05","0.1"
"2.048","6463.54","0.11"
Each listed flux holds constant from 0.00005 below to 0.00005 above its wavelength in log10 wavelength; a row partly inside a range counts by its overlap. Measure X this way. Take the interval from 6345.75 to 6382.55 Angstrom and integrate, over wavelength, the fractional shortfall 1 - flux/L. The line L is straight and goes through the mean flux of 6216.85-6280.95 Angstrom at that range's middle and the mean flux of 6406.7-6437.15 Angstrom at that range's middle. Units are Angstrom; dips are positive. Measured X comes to 0.3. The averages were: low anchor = 2.04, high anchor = 2.21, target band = 2.13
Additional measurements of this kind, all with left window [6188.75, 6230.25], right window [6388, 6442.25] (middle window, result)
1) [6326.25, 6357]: 0.2 Angstrom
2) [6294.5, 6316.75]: 0.3 Angstrom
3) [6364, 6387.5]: 0.1 Angstrom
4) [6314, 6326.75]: -0.2 Angstrom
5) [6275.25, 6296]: 0.2 Angstrom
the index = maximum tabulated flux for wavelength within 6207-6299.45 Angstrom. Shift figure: 2.367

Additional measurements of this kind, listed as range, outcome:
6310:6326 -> 2.273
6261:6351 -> 2.356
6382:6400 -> 2.397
